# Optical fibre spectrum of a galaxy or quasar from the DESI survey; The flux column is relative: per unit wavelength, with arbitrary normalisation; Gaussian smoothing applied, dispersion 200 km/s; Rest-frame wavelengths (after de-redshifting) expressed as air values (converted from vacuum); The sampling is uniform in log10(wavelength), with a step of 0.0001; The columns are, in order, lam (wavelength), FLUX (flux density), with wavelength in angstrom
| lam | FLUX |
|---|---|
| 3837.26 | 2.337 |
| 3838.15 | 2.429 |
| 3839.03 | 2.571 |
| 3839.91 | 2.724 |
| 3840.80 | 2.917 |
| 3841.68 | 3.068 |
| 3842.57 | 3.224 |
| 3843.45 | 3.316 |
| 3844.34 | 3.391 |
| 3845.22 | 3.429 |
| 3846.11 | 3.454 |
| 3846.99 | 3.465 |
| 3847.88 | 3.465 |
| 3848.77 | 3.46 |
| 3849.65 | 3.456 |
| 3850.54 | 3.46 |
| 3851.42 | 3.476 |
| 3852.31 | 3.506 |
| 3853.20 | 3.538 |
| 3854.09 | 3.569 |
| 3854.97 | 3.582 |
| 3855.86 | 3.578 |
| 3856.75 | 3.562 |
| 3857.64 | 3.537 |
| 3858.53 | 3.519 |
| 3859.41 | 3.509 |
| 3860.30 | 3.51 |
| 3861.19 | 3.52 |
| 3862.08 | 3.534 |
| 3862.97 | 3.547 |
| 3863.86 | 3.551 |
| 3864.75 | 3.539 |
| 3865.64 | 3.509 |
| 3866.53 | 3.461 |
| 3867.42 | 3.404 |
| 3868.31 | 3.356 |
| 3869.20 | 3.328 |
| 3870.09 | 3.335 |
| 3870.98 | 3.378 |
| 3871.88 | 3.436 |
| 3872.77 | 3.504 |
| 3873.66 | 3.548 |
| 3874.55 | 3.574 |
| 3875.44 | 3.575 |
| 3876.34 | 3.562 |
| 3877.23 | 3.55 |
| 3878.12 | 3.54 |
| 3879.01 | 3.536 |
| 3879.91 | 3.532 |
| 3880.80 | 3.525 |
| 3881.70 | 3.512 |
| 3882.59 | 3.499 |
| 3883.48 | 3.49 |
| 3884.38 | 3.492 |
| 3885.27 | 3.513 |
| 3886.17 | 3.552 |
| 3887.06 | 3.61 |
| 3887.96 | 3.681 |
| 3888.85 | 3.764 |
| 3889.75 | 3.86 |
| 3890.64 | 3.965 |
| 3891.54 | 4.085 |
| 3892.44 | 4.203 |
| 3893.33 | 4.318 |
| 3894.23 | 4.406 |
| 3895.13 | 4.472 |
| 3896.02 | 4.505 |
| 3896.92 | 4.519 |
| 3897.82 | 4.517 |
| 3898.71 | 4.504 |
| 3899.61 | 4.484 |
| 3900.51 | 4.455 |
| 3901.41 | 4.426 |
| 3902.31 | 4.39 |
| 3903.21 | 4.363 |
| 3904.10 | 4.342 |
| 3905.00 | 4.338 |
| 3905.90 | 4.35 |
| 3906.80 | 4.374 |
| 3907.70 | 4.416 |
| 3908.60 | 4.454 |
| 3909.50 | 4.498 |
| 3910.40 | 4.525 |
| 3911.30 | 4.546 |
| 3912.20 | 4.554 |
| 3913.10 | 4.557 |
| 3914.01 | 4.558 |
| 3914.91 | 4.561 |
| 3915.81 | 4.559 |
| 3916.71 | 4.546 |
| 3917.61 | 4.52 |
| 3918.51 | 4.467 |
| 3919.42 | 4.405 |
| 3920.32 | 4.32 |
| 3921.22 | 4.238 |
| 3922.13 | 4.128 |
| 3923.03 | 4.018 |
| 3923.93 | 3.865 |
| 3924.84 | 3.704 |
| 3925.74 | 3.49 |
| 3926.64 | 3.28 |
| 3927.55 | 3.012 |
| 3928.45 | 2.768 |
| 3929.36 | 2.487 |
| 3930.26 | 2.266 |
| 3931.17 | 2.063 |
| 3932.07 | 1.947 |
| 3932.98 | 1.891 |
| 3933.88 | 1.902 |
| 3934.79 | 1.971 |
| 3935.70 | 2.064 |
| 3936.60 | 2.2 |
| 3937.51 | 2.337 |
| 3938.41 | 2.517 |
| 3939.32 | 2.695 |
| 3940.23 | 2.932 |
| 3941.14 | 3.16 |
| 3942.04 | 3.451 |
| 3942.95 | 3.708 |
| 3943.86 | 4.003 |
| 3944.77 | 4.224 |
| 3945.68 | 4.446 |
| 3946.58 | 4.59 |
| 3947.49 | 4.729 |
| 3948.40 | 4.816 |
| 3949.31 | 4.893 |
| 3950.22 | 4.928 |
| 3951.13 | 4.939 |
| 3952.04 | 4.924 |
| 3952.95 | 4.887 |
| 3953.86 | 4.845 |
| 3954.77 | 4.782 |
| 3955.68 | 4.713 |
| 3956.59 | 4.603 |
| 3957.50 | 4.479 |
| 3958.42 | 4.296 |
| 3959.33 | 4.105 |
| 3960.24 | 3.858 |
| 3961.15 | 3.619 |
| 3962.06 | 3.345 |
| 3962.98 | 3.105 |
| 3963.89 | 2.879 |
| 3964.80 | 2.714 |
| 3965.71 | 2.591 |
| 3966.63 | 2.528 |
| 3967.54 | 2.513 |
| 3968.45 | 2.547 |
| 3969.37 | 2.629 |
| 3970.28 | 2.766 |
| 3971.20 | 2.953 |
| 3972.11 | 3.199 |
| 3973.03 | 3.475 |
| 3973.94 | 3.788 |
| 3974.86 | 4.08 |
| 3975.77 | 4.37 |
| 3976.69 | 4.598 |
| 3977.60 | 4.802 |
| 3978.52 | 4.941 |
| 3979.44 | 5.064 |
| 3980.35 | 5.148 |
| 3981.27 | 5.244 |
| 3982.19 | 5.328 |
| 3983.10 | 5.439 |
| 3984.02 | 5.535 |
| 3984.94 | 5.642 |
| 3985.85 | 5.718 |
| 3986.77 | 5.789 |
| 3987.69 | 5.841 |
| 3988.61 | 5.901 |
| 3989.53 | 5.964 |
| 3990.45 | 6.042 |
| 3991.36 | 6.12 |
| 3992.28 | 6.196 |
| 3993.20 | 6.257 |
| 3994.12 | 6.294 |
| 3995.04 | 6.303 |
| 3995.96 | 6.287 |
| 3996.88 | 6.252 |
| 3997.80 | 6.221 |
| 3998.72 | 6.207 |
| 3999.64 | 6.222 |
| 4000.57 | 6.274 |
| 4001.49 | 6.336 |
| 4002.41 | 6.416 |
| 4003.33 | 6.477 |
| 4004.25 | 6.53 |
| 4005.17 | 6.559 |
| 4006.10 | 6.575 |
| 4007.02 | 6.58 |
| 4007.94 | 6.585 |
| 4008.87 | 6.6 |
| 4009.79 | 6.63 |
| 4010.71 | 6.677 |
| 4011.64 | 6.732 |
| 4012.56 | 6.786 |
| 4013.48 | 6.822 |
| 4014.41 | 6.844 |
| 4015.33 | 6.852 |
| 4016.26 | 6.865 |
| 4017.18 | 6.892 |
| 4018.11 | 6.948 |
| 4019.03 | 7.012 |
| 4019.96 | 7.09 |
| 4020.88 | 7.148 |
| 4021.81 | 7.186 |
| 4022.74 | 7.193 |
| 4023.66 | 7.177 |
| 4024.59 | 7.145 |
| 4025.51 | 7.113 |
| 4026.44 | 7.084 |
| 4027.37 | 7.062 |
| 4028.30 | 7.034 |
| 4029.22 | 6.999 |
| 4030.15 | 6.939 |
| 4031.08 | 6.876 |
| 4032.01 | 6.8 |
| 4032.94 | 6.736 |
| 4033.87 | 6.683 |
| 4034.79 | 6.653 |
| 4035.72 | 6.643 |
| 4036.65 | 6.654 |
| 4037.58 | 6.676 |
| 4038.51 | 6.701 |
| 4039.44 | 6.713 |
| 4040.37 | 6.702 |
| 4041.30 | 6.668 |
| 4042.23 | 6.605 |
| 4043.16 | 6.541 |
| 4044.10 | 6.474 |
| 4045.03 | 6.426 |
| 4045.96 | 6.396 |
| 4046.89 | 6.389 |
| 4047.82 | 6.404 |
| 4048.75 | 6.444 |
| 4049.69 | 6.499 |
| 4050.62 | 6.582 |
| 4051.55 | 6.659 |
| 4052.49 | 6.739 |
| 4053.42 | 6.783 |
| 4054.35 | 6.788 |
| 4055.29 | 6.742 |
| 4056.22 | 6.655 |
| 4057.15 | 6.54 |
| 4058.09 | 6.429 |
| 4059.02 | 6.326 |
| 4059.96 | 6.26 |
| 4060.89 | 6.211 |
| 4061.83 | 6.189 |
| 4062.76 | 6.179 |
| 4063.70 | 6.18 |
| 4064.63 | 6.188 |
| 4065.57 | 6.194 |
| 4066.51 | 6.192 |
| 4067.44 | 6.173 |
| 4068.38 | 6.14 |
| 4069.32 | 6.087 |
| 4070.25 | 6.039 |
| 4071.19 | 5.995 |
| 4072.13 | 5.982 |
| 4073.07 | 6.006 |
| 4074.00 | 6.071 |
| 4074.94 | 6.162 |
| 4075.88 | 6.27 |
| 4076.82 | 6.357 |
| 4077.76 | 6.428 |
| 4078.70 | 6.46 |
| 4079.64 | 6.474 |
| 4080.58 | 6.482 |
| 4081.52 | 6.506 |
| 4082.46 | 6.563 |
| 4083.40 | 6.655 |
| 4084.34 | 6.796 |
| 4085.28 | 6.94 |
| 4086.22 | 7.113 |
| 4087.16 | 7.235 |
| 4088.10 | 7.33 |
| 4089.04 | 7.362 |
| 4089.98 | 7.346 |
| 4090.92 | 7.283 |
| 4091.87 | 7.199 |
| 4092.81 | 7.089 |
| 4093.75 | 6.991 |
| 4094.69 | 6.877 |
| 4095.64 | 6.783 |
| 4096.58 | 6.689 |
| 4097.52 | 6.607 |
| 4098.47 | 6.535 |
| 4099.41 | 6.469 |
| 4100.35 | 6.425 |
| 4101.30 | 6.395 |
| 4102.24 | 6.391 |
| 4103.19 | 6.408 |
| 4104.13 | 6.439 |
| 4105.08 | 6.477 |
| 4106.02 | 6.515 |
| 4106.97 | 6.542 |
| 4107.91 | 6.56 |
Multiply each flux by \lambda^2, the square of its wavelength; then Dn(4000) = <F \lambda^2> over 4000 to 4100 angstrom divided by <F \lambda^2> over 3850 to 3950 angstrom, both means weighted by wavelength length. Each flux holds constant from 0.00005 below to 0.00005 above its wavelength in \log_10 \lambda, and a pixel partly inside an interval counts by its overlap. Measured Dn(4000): 1.9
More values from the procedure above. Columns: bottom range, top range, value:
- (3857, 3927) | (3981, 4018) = 1.68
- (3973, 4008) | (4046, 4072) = 1.14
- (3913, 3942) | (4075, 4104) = 2.23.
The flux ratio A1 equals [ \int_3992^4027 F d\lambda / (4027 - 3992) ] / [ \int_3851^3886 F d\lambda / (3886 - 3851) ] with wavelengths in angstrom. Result 1.90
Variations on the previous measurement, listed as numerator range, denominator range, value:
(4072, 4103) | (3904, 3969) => 1.79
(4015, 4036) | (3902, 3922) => 1.57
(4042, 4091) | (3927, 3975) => 1.90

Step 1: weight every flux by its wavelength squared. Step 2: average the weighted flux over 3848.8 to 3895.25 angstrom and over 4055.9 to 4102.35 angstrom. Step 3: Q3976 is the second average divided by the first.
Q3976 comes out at 2.01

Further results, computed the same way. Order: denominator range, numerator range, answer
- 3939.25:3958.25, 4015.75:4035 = 1.67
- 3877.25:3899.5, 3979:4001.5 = 1.59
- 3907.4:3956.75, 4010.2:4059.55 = 1.87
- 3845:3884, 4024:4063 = 2.08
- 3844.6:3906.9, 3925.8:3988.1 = 1.06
